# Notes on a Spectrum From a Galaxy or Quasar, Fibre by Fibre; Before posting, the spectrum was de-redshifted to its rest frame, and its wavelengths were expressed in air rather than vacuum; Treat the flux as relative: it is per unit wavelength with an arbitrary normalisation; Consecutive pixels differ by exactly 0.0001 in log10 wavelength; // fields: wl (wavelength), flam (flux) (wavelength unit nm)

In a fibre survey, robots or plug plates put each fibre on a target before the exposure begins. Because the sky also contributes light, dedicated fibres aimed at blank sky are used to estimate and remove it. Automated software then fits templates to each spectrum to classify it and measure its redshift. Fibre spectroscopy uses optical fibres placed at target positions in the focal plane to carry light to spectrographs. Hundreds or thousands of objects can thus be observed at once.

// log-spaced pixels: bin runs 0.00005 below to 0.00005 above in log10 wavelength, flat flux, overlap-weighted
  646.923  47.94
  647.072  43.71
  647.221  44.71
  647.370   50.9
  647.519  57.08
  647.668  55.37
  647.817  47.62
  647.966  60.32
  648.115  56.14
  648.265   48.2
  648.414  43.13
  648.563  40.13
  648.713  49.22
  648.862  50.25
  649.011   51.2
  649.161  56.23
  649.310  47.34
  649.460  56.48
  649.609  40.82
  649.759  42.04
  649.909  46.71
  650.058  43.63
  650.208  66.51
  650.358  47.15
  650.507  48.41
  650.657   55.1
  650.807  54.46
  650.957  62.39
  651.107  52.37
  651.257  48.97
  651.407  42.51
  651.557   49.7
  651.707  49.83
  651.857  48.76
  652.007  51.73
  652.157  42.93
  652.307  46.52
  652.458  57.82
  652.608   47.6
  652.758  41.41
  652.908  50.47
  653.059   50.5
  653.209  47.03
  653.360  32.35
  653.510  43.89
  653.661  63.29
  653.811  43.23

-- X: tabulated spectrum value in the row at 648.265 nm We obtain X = 48.2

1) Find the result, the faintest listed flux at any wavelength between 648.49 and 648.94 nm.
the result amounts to 40.13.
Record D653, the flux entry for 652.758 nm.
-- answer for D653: 41.41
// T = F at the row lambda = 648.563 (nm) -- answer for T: 40.13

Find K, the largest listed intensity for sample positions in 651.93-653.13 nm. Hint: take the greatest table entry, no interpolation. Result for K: 57.82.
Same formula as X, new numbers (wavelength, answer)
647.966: 60.32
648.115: 56.14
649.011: 51.2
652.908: 50.47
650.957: 62.39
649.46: 56.48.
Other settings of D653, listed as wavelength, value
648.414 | 43.13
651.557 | 49.7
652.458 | 57.82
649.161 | 56.23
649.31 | 47.34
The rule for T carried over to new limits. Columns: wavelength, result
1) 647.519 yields 57.08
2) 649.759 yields 42.04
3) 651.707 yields 49.83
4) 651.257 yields 48.97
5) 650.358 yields 47.15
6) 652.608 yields 47.6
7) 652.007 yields 51.73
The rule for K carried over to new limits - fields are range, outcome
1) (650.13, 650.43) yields 66.51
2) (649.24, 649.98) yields 56.48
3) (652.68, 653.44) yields 50.5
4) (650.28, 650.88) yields 55.1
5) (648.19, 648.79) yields 49.22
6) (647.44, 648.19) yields 60.32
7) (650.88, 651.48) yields 62.39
